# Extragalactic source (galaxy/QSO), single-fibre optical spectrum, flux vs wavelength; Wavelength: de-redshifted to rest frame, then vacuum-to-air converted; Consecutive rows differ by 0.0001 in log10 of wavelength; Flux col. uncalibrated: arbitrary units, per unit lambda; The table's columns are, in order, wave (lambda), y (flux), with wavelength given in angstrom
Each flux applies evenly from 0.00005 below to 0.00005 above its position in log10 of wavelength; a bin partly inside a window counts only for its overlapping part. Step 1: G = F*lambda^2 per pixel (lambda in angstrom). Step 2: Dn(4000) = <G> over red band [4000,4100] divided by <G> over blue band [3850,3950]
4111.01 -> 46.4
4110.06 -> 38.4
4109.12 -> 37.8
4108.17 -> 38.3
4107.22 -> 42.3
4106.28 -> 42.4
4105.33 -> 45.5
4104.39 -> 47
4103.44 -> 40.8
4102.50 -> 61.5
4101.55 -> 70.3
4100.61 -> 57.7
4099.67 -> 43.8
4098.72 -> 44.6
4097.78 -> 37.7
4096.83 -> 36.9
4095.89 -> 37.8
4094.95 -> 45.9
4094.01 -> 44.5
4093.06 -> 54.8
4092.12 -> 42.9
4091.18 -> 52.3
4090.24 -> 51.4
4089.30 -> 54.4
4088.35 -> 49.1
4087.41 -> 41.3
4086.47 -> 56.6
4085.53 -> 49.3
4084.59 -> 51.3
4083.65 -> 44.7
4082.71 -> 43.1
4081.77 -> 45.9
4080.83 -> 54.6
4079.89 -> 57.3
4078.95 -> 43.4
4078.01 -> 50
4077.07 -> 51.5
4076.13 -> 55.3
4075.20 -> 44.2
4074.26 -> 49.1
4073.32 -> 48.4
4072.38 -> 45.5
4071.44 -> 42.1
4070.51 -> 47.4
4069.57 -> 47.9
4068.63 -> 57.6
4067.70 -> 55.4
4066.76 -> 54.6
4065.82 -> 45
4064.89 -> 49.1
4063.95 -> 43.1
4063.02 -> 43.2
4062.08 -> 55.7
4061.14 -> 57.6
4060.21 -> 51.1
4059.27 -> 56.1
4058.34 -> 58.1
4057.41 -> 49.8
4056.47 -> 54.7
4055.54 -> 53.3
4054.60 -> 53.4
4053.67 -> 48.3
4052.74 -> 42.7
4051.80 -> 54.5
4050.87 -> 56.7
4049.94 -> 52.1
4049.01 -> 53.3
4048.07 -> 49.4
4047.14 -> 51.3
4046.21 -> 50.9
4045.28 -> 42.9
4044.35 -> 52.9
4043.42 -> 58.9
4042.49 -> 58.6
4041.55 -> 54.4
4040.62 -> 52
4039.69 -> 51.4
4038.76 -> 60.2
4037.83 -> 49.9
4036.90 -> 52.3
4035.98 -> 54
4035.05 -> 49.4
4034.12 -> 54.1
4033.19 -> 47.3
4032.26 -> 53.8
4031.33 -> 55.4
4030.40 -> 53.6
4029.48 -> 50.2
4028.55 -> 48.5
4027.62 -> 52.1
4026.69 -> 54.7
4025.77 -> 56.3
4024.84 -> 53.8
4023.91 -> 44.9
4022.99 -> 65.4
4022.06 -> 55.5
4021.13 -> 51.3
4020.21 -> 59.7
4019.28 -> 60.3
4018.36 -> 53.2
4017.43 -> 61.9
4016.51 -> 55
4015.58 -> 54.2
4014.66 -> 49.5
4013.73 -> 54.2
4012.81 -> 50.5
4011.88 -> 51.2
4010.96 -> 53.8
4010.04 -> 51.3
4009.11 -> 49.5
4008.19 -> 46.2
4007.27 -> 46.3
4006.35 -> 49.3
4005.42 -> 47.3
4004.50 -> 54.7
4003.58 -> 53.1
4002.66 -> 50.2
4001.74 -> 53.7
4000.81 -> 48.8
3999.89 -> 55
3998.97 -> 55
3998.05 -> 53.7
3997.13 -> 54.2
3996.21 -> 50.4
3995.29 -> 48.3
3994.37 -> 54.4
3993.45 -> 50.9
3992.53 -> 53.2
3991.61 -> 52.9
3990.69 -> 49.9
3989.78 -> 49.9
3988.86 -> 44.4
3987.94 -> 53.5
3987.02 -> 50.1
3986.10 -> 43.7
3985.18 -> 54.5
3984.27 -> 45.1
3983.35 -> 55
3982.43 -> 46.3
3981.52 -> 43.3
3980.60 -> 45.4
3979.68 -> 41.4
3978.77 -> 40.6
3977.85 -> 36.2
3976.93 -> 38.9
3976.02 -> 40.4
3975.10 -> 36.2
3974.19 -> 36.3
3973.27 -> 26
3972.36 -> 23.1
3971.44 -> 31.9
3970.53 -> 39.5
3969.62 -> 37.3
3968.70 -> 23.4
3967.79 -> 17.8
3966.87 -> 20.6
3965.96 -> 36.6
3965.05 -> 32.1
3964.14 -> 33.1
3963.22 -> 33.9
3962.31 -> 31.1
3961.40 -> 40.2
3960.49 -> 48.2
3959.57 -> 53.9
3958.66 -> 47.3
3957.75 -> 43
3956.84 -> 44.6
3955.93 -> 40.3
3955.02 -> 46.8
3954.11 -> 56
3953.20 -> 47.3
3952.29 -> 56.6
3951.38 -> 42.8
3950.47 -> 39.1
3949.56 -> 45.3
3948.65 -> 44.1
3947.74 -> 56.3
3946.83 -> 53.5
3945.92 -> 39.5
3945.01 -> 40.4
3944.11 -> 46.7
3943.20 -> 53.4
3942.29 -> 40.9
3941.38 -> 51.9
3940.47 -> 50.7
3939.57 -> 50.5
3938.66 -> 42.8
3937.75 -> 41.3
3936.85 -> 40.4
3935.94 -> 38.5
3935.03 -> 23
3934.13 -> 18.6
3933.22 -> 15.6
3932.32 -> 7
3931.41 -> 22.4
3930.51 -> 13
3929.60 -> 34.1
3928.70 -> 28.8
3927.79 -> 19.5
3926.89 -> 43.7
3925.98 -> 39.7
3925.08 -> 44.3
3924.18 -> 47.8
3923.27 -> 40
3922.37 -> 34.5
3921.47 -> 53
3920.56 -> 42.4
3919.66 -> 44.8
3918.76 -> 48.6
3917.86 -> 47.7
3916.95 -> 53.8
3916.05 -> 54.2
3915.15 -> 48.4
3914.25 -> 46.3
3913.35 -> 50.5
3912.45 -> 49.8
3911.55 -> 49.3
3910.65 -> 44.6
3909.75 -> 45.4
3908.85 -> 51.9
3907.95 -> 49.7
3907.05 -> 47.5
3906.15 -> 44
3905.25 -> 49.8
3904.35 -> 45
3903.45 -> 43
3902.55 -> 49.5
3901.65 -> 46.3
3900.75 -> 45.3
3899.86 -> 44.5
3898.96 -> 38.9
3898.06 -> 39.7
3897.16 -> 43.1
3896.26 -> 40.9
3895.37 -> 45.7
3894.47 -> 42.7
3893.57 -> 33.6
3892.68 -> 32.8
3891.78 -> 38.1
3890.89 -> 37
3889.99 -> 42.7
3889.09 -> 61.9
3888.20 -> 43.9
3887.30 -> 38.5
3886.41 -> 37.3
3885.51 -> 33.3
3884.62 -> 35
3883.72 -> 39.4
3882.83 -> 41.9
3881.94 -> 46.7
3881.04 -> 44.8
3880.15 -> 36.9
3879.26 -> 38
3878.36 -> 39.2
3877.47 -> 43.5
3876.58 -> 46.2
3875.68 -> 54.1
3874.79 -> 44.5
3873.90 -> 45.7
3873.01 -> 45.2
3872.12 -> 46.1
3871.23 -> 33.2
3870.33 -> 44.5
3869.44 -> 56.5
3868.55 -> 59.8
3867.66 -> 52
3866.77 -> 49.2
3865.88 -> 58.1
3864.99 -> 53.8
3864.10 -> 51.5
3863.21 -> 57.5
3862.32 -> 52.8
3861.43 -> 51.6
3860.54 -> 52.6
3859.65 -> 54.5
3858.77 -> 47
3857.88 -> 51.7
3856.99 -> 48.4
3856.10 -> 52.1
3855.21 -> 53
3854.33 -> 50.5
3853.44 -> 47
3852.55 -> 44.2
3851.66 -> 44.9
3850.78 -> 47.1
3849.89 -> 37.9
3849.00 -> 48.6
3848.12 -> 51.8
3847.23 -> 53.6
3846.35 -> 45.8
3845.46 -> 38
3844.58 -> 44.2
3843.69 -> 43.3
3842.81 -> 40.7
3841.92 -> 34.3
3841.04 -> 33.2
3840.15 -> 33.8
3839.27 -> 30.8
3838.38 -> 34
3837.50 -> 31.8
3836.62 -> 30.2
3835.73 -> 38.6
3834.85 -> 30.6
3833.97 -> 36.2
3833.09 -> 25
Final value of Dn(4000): 1.3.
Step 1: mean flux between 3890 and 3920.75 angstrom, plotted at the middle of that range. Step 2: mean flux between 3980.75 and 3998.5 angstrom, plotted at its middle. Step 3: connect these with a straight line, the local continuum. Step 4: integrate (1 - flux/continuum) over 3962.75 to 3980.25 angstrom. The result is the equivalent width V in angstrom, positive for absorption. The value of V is 5.7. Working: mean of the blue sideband 45.1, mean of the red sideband 50.1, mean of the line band 33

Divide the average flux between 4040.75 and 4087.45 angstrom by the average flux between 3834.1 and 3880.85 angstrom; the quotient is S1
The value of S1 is 1.12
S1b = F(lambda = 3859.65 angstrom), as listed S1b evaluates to 54.5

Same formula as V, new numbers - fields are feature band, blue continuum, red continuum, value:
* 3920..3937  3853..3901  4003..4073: 5.65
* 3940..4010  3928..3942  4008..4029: -4.78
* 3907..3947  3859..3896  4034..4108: 4.82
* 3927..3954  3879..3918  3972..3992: 3.30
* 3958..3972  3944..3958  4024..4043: 3.64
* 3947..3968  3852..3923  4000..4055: 3.10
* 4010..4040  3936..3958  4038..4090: -2.60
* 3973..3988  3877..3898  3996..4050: 1.83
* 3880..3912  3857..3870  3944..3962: 4.79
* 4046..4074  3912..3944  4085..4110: -3.42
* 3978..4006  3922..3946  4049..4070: -4.22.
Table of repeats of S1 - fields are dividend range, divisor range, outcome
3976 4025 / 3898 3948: 1.21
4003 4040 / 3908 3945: 1.30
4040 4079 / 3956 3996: 1.24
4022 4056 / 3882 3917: 1.19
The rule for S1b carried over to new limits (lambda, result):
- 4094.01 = 44.5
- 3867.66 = 52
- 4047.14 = 51.3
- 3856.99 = 48.4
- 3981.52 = 43.3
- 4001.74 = 53.7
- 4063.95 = 43.1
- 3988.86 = 44.4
